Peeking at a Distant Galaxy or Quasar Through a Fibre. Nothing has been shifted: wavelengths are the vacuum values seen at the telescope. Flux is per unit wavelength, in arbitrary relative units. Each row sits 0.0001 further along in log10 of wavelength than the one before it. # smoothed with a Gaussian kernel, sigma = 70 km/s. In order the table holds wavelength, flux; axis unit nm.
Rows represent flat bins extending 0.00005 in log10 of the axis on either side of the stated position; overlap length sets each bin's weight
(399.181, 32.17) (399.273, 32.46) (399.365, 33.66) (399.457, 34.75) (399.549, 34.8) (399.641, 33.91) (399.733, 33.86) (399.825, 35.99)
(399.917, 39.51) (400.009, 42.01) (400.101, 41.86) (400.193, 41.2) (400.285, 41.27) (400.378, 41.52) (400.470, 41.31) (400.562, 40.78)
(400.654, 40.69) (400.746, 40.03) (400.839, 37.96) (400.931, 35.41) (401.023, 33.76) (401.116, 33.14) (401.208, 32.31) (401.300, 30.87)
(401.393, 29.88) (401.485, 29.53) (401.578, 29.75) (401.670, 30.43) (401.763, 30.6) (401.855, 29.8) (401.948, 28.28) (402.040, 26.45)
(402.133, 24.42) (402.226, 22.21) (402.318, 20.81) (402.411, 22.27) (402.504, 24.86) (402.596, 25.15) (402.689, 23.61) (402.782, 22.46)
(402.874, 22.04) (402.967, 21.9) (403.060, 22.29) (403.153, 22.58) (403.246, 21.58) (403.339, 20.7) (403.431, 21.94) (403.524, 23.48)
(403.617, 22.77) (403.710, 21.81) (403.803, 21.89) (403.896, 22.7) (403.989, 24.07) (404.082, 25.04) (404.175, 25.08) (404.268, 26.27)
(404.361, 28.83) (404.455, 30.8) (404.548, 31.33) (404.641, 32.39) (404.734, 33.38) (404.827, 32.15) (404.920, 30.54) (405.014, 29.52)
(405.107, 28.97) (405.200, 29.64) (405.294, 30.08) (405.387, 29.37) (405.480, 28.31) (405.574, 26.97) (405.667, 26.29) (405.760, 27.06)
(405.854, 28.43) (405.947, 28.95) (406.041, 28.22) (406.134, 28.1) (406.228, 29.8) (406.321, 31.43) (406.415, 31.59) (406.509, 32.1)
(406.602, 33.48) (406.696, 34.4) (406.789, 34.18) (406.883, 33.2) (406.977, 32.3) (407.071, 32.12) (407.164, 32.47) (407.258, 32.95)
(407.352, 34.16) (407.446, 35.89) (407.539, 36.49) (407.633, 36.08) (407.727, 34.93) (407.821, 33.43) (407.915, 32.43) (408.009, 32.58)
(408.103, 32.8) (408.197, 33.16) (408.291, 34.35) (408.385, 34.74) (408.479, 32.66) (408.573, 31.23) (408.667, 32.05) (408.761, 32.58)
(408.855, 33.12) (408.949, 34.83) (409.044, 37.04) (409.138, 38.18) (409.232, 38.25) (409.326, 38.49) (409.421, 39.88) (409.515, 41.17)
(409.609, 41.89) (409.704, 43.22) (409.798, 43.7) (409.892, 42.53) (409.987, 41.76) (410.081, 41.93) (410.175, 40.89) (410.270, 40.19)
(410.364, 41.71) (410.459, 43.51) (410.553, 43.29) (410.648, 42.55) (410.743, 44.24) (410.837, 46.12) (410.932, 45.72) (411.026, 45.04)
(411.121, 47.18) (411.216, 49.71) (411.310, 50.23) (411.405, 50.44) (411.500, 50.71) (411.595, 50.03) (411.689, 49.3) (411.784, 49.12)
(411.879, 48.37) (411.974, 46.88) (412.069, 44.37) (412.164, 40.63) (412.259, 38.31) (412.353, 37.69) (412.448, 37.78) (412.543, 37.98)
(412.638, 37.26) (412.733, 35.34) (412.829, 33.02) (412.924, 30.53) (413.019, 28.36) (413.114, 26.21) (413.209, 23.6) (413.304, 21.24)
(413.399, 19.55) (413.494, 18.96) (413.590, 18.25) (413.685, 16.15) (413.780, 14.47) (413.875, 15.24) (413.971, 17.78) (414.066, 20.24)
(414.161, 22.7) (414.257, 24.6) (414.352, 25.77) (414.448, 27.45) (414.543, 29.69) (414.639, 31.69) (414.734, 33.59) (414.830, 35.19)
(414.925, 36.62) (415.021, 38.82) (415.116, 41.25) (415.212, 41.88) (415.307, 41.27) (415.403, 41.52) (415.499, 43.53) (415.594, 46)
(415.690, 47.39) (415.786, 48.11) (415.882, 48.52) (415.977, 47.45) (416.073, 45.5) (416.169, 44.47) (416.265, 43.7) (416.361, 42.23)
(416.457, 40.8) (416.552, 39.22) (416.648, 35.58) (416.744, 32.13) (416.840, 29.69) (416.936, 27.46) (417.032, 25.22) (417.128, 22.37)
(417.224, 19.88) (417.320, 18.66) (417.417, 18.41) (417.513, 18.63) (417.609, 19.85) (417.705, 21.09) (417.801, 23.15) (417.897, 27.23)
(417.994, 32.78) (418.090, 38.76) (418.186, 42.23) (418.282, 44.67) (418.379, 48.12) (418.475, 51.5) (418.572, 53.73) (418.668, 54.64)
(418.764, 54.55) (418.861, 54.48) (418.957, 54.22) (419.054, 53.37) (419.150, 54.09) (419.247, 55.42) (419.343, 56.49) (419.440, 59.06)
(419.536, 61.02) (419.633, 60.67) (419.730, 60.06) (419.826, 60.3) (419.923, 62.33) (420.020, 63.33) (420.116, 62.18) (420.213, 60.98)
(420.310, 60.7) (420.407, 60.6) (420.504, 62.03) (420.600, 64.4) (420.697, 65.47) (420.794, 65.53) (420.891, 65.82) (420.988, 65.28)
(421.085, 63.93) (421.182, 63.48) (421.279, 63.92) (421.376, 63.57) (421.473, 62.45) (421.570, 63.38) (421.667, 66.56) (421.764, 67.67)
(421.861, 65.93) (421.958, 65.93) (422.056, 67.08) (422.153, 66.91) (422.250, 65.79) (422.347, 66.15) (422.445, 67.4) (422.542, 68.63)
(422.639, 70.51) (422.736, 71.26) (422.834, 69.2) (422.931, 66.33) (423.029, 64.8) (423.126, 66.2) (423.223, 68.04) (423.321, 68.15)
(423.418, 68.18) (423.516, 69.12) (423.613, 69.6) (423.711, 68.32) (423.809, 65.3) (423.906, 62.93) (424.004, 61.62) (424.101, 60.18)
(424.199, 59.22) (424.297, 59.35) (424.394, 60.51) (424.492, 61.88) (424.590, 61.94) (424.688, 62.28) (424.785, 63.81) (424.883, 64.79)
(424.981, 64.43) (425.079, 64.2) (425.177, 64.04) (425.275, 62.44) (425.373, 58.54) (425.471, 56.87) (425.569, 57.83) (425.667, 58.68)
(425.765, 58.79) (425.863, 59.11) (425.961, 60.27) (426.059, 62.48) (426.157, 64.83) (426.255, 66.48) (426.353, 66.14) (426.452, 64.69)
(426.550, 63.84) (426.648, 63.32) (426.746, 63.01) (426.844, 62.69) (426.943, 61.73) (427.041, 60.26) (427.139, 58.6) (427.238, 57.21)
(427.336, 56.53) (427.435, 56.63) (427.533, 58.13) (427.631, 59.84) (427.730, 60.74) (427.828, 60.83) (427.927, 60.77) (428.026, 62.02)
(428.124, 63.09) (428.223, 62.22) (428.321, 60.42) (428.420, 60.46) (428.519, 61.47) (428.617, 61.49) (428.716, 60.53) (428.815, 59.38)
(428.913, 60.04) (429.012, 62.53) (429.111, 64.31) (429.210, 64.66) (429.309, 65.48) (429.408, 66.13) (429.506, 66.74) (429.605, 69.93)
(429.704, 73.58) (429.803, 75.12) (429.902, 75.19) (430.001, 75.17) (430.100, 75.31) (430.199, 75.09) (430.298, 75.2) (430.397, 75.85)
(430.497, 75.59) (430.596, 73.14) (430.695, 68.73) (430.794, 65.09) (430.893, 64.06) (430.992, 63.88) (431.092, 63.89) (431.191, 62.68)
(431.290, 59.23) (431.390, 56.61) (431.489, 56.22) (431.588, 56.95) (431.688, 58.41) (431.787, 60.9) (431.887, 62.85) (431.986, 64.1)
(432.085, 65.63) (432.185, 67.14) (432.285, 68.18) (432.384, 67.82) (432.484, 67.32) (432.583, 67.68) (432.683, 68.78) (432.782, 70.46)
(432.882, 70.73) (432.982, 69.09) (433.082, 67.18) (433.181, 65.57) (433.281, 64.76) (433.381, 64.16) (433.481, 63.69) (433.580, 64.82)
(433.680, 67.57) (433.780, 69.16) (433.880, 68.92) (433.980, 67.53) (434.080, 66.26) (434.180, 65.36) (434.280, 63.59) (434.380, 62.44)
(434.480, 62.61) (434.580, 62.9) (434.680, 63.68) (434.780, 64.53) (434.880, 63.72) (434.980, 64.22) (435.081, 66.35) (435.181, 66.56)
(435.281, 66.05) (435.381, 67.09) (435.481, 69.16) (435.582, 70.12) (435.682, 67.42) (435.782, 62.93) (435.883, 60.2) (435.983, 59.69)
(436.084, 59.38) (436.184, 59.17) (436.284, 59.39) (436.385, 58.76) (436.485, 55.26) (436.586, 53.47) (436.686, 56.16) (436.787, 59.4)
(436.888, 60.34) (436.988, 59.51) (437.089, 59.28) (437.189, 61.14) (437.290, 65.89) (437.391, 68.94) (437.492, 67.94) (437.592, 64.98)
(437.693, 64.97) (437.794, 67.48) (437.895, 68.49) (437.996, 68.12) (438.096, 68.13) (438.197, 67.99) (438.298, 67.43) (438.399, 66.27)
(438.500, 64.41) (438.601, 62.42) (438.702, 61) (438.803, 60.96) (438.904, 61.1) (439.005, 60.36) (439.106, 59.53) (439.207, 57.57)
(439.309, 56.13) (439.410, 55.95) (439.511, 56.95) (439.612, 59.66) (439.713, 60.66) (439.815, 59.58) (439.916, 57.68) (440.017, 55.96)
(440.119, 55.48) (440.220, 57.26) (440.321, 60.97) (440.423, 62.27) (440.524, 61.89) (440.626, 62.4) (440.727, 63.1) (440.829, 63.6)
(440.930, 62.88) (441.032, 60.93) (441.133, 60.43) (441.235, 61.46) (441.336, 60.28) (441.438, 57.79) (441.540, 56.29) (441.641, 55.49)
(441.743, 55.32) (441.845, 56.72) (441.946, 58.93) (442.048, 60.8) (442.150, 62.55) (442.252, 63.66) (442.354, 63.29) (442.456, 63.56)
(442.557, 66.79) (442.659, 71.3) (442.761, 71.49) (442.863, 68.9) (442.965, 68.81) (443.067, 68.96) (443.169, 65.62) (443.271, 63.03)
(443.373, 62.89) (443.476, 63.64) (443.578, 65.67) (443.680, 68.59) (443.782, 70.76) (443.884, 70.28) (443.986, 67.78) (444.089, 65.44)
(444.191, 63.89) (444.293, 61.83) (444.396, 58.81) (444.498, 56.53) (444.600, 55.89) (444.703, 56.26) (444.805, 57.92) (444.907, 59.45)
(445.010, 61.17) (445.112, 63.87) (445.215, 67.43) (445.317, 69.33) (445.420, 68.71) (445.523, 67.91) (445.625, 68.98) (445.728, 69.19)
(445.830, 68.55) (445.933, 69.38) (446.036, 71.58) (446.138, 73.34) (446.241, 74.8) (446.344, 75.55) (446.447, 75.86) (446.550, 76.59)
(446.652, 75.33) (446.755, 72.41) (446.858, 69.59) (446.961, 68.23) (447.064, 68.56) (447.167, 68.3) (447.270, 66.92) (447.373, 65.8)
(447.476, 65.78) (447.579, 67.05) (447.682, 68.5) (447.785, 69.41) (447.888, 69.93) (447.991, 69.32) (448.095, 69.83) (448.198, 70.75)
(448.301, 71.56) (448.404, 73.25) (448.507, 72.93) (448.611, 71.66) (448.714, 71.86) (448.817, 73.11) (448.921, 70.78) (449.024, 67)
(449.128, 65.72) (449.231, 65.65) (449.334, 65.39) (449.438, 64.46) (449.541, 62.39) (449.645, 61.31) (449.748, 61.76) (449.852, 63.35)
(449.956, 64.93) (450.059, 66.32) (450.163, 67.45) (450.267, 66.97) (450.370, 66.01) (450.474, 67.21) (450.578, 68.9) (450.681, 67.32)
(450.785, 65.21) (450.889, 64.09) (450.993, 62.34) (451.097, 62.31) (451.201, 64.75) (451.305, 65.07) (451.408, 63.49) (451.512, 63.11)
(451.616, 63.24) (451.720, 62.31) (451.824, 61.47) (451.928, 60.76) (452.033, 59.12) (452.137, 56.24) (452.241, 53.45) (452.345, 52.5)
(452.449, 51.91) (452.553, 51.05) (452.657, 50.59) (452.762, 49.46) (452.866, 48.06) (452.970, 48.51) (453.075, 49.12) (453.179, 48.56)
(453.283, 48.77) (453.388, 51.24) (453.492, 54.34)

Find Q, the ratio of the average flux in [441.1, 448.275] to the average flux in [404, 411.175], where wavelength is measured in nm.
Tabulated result 1.91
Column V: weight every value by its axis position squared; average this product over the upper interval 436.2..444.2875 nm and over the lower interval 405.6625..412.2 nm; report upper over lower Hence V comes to 1.9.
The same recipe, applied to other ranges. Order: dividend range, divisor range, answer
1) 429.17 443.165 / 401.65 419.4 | 2.11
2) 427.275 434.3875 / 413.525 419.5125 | 1.91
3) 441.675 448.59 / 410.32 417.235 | 2.12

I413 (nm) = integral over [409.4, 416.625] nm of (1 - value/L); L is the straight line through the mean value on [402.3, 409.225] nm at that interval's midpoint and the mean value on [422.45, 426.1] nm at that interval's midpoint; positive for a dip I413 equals 0.74 nm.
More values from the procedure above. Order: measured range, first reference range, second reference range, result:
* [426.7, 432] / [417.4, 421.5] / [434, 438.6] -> -0.44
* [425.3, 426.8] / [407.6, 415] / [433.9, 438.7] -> -0.27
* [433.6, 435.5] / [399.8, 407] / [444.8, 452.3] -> -0.35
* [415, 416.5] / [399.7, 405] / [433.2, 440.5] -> -0.05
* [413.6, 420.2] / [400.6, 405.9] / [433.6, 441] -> 0.43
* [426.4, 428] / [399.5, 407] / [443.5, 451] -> -0.33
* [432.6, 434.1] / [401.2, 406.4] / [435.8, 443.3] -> -0.31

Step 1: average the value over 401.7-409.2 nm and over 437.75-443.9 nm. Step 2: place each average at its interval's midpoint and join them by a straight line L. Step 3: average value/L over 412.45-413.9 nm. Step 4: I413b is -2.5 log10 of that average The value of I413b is 0.379 mag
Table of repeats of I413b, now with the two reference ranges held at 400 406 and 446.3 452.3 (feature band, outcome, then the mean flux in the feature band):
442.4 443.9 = -0.092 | 67.3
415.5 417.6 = 0.138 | 35.2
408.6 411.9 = -0.216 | 42.7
